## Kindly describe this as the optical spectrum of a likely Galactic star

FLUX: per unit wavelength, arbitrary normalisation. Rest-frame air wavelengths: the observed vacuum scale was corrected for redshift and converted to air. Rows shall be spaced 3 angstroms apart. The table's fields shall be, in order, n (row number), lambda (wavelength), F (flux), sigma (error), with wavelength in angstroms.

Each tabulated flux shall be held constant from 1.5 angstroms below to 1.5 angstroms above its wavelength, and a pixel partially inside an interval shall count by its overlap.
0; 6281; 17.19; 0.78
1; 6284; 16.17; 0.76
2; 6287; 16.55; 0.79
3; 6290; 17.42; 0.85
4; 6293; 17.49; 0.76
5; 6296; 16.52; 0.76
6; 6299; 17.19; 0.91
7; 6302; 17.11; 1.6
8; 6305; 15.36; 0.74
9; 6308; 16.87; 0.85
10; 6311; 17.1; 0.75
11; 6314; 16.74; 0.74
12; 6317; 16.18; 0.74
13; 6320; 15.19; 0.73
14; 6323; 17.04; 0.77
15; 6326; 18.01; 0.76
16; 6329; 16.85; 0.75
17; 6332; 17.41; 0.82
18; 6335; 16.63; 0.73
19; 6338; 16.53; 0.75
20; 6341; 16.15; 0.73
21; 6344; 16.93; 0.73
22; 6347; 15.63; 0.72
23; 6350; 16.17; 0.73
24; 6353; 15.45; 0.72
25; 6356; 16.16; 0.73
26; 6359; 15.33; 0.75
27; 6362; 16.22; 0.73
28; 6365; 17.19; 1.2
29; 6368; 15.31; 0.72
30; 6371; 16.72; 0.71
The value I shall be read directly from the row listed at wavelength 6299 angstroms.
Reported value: 17.19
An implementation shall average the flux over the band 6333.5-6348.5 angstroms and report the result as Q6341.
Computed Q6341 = 16.4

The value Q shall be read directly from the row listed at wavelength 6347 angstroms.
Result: 15.63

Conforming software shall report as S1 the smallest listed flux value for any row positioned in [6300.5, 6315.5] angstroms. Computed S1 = 15.36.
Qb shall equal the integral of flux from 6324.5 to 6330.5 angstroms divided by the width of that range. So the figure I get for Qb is 17.4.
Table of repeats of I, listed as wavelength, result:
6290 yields 17.42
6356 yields 16.16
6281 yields 17.19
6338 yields 16.53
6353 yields 15.45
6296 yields 16.52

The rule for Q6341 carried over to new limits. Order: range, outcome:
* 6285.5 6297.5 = 17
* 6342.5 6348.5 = 16.3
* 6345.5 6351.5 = 15.9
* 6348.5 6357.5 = 15.9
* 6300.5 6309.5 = 16.4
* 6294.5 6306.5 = 16.5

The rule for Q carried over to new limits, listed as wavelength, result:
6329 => 16.85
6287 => 16.55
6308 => 16.87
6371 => 16.72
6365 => 17.19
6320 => 15.19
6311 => 17.1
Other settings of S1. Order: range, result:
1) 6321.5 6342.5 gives 16.15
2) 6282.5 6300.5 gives 16.17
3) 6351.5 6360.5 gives 15.33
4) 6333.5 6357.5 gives 15.45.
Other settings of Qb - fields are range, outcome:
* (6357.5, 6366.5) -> 16.2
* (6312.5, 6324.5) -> 16.3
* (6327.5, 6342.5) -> 16.7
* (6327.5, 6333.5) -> 17.1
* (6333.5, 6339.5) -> 16.6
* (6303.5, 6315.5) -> 16.5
